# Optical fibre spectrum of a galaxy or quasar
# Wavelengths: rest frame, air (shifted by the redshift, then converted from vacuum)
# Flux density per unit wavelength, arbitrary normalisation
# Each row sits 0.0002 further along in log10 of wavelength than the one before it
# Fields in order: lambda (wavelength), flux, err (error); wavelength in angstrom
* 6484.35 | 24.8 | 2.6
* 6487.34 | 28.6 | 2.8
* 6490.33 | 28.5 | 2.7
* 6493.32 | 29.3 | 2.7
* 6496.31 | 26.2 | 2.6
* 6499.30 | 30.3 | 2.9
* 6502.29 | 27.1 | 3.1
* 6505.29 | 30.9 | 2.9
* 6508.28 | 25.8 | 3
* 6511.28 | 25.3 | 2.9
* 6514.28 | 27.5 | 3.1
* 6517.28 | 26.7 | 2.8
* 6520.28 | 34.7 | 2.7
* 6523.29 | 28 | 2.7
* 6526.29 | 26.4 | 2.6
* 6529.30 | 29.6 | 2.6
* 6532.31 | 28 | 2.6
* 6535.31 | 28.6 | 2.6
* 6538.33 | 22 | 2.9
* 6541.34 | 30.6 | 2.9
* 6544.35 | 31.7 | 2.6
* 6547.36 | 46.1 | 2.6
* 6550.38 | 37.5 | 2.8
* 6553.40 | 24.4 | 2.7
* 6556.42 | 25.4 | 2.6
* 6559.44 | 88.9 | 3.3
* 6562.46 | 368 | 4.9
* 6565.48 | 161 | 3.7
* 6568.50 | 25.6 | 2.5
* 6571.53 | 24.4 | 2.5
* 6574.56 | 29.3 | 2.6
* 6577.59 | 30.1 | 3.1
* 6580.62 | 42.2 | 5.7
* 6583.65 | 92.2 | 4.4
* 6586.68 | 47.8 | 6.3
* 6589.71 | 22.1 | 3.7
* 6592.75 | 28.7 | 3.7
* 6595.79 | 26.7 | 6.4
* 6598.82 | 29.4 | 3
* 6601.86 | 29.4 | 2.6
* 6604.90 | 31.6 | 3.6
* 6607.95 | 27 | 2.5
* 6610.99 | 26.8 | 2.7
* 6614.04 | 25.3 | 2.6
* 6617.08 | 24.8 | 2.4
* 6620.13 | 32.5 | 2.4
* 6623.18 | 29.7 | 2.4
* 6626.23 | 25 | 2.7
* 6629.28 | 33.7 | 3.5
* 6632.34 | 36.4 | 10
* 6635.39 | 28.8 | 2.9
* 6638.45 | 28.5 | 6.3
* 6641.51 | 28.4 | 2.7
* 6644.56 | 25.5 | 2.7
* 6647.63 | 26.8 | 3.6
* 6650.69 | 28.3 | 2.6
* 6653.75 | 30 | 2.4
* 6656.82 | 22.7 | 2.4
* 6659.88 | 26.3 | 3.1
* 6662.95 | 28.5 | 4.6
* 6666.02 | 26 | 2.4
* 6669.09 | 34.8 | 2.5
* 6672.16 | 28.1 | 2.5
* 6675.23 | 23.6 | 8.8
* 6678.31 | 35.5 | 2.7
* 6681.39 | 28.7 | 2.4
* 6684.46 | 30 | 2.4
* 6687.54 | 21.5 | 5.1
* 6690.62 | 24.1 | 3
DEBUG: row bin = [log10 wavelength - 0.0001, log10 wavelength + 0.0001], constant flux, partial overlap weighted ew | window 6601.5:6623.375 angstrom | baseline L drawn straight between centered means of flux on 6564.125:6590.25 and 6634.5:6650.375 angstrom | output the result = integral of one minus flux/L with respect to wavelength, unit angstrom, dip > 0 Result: 6.1 angstrom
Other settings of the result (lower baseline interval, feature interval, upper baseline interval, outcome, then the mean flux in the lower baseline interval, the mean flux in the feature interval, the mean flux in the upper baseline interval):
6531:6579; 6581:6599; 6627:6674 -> 3.2 angstrom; 62.8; 42.1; 28.8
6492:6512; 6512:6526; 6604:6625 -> -0.4 angstrom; 27.9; 28.8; 28.1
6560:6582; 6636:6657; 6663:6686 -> 8.8 angstrom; 97.1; 27.5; 29.5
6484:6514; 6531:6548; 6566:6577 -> 1.8 angstrom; 27.8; 30.5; 38.9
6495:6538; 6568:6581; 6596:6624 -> -0.6 angstrom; 28.1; 29.6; 28.4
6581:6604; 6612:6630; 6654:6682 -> 3.5 angstrom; 39.4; 28.2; 28.3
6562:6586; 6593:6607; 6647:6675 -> 7.8 angstrom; 82.9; 29.1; 27.8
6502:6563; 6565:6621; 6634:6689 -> -1.4 angstrom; 43.7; 37.7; 27.9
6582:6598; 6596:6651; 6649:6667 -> 9.4 angstrom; 42.9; 28.7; 27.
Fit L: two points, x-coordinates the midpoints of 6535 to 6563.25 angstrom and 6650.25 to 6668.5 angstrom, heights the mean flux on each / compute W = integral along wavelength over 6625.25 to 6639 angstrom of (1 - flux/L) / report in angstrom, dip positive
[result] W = 2.1 angstrom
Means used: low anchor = 64.6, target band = 30.8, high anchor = 27.3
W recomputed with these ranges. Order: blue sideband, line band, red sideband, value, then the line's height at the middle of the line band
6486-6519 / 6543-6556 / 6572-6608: -0.7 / 32.5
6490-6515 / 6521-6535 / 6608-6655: -0.2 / 28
